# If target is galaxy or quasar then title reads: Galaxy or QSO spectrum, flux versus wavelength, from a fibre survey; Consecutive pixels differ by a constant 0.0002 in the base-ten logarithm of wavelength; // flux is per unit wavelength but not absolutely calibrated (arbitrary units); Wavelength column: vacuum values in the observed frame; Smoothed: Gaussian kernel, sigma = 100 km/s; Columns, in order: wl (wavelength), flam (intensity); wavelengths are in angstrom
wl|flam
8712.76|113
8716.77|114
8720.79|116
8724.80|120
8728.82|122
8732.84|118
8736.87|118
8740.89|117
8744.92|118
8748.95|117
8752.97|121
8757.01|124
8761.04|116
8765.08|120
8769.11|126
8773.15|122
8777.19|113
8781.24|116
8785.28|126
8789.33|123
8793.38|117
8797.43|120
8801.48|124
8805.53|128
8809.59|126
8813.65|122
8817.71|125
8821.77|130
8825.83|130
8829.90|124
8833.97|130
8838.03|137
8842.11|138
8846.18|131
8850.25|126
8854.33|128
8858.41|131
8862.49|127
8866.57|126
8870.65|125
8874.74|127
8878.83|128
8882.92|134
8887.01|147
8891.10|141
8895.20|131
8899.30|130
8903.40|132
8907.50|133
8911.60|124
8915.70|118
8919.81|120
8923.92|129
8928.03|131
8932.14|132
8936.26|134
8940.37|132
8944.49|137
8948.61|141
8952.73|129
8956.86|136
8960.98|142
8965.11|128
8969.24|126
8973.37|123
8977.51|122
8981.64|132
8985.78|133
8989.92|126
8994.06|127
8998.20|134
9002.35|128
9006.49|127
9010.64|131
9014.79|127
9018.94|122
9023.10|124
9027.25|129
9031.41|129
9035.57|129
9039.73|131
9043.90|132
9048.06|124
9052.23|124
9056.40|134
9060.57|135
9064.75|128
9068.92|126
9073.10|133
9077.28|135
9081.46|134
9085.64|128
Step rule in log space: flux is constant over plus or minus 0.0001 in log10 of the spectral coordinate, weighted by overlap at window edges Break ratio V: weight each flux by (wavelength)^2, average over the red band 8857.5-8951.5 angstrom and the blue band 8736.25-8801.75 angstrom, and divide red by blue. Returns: 1.13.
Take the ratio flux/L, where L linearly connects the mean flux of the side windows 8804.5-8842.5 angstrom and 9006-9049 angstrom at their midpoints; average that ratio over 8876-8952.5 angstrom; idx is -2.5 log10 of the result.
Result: -0.03 mag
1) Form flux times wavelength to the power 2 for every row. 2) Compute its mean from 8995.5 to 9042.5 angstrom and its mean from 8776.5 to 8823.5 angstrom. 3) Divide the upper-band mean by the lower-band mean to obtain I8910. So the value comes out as 1.10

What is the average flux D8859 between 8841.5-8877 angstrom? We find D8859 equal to 128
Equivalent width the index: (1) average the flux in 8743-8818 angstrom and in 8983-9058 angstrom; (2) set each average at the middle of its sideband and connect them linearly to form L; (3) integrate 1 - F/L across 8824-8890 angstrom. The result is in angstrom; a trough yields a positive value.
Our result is -3.9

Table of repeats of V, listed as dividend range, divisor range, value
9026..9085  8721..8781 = 1.17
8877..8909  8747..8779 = 1.16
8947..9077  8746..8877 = 1.08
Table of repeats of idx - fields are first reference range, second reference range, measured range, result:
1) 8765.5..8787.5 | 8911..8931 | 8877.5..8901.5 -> -0.096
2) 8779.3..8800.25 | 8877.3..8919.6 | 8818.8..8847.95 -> -0.054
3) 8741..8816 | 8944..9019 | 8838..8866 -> -0.053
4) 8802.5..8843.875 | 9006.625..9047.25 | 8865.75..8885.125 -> 0.003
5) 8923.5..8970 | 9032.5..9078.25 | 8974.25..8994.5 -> 0.037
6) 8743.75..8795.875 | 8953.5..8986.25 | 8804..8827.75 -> -0.039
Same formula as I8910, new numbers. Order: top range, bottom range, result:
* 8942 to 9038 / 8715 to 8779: 1.15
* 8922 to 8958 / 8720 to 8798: 1.16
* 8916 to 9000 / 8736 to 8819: 1.12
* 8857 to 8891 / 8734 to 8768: 1.13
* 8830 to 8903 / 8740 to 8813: 1.11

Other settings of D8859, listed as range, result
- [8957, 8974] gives 131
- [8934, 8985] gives 132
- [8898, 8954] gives 130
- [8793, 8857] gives 128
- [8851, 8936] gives 130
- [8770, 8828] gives 123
